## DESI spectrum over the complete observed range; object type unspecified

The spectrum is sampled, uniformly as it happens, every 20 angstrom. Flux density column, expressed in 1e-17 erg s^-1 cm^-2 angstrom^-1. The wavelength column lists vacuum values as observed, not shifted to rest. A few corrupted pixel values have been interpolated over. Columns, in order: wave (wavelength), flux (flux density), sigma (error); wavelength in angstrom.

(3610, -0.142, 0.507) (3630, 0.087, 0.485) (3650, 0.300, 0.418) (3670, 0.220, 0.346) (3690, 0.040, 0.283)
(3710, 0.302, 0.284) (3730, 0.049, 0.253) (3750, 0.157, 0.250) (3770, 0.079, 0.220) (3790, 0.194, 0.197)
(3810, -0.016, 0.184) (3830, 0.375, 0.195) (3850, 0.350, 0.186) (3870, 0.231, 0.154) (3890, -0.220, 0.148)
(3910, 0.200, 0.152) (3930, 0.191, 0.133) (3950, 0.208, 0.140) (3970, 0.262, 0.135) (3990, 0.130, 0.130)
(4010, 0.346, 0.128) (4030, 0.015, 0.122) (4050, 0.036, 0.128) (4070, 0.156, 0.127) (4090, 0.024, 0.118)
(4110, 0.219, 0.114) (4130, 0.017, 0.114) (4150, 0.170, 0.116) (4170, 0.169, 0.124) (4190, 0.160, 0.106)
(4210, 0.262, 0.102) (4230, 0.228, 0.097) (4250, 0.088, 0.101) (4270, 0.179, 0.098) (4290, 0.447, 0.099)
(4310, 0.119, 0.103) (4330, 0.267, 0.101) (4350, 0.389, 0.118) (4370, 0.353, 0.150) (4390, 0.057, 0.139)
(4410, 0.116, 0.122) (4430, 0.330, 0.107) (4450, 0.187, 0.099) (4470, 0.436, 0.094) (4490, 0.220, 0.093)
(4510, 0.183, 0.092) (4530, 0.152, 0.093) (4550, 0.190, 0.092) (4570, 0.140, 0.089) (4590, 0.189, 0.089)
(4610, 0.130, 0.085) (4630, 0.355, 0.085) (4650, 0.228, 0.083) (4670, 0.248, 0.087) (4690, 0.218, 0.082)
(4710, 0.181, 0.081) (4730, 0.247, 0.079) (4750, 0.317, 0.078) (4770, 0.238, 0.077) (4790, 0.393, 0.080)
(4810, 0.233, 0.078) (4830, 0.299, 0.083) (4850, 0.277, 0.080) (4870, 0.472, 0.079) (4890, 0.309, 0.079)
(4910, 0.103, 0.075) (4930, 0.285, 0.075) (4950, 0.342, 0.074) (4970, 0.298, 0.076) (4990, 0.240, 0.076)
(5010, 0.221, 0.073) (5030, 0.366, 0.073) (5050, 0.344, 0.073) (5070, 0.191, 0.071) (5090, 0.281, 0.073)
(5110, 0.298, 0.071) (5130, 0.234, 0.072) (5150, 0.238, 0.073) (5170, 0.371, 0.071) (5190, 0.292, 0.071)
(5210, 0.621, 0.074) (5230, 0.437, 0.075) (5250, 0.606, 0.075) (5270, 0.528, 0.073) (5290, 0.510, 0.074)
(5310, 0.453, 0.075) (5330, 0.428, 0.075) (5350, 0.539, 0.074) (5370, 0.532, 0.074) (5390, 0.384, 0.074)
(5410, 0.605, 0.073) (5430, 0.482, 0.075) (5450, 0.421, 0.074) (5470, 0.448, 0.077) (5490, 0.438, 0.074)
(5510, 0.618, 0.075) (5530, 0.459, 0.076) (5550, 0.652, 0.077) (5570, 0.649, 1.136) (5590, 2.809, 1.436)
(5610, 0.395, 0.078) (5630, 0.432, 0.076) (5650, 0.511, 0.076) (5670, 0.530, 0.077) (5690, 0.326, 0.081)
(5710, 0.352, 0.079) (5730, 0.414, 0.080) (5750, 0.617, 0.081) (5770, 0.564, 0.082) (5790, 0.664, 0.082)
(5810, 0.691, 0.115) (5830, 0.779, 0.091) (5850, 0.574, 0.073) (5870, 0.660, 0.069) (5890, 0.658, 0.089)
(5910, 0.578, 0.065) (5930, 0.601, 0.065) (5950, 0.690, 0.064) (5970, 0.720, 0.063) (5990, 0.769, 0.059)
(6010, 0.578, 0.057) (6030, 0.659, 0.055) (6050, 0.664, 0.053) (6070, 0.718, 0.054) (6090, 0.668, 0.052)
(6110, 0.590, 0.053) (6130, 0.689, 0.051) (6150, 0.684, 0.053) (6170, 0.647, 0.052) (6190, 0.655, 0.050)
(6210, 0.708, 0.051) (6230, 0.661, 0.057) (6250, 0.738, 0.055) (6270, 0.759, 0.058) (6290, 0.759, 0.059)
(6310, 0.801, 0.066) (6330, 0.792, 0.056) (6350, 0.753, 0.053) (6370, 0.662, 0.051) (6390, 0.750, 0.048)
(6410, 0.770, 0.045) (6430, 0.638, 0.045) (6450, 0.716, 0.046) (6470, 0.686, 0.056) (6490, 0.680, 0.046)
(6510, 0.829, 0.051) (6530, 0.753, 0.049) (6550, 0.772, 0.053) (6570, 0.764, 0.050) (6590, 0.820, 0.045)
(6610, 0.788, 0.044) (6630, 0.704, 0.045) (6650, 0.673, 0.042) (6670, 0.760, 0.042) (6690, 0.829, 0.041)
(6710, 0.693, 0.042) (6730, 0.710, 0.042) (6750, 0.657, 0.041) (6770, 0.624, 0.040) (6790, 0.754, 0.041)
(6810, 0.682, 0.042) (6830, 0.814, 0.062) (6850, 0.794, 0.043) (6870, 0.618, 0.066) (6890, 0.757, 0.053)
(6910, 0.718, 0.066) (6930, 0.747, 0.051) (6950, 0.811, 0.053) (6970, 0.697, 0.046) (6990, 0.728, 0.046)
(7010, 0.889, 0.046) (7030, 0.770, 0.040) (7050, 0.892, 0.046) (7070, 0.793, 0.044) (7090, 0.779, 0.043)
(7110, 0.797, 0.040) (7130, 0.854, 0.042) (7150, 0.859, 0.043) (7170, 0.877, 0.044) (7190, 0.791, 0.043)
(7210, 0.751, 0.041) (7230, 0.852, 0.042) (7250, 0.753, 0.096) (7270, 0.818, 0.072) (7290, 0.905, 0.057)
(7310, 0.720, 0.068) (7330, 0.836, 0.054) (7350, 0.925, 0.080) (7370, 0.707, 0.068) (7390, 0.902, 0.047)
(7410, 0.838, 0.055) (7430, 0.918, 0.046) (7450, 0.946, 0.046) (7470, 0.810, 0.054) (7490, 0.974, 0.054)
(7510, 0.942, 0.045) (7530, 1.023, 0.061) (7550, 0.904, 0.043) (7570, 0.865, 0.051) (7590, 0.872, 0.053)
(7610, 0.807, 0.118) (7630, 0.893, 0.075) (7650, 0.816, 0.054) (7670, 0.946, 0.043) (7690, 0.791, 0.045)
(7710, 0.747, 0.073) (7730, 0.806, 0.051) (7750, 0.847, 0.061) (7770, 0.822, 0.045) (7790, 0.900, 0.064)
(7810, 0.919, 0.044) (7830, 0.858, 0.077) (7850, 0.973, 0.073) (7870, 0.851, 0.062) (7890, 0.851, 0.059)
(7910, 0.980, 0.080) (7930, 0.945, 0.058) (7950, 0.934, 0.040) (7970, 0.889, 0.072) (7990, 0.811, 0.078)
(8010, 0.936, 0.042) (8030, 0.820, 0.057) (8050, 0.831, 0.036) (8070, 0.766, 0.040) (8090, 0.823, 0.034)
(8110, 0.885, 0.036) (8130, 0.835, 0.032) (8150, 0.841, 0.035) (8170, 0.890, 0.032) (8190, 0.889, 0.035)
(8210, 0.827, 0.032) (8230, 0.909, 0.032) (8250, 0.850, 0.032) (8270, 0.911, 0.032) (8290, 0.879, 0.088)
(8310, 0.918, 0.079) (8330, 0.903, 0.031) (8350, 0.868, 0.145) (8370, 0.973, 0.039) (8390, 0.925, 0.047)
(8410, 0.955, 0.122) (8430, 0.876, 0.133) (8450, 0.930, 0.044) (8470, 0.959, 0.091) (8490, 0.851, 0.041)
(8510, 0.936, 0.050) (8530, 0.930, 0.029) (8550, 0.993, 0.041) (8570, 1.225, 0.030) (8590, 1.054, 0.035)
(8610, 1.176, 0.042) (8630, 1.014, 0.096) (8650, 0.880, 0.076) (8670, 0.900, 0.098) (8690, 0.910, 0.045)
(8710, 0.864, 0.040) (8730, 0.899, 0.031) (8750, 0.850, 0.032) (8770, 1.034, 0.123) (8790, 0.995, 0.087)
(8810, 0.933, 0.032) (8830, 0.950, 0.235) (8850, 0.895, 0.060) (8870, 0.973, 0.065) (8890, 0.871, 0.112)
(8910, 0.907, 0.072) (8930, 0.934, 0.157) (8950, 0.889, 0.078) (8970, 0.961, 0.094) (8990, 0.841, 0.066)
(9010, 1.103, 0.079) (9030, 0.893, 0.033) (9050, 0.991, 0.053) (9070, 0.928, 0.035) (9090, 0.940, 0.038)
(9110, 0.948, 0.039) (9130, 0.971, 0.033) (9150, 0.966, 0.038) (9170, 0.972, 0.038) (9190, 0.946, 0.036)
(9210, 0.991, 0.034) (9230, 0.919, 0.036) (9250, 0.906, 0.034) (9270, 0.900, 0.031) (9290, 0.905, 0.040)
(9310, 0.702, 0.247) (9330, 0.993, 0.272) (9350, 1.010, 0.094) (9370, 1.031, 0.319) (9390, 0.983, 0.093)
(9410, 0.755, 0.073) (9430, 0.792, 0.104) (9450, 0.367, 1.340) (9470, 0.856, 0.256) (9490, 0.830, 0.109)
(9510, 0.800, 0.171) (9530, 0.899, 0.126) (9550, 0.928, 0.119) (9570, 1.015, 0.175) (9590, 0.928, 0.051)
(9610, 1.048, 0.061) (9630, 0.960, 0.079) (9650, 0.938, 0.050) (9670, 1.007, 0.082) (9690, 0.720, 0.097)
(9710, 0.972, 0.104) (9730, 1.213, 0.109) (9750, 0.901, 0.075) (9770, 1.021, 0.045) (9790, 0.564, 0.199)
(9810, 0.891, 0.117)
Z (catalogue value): 0.31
